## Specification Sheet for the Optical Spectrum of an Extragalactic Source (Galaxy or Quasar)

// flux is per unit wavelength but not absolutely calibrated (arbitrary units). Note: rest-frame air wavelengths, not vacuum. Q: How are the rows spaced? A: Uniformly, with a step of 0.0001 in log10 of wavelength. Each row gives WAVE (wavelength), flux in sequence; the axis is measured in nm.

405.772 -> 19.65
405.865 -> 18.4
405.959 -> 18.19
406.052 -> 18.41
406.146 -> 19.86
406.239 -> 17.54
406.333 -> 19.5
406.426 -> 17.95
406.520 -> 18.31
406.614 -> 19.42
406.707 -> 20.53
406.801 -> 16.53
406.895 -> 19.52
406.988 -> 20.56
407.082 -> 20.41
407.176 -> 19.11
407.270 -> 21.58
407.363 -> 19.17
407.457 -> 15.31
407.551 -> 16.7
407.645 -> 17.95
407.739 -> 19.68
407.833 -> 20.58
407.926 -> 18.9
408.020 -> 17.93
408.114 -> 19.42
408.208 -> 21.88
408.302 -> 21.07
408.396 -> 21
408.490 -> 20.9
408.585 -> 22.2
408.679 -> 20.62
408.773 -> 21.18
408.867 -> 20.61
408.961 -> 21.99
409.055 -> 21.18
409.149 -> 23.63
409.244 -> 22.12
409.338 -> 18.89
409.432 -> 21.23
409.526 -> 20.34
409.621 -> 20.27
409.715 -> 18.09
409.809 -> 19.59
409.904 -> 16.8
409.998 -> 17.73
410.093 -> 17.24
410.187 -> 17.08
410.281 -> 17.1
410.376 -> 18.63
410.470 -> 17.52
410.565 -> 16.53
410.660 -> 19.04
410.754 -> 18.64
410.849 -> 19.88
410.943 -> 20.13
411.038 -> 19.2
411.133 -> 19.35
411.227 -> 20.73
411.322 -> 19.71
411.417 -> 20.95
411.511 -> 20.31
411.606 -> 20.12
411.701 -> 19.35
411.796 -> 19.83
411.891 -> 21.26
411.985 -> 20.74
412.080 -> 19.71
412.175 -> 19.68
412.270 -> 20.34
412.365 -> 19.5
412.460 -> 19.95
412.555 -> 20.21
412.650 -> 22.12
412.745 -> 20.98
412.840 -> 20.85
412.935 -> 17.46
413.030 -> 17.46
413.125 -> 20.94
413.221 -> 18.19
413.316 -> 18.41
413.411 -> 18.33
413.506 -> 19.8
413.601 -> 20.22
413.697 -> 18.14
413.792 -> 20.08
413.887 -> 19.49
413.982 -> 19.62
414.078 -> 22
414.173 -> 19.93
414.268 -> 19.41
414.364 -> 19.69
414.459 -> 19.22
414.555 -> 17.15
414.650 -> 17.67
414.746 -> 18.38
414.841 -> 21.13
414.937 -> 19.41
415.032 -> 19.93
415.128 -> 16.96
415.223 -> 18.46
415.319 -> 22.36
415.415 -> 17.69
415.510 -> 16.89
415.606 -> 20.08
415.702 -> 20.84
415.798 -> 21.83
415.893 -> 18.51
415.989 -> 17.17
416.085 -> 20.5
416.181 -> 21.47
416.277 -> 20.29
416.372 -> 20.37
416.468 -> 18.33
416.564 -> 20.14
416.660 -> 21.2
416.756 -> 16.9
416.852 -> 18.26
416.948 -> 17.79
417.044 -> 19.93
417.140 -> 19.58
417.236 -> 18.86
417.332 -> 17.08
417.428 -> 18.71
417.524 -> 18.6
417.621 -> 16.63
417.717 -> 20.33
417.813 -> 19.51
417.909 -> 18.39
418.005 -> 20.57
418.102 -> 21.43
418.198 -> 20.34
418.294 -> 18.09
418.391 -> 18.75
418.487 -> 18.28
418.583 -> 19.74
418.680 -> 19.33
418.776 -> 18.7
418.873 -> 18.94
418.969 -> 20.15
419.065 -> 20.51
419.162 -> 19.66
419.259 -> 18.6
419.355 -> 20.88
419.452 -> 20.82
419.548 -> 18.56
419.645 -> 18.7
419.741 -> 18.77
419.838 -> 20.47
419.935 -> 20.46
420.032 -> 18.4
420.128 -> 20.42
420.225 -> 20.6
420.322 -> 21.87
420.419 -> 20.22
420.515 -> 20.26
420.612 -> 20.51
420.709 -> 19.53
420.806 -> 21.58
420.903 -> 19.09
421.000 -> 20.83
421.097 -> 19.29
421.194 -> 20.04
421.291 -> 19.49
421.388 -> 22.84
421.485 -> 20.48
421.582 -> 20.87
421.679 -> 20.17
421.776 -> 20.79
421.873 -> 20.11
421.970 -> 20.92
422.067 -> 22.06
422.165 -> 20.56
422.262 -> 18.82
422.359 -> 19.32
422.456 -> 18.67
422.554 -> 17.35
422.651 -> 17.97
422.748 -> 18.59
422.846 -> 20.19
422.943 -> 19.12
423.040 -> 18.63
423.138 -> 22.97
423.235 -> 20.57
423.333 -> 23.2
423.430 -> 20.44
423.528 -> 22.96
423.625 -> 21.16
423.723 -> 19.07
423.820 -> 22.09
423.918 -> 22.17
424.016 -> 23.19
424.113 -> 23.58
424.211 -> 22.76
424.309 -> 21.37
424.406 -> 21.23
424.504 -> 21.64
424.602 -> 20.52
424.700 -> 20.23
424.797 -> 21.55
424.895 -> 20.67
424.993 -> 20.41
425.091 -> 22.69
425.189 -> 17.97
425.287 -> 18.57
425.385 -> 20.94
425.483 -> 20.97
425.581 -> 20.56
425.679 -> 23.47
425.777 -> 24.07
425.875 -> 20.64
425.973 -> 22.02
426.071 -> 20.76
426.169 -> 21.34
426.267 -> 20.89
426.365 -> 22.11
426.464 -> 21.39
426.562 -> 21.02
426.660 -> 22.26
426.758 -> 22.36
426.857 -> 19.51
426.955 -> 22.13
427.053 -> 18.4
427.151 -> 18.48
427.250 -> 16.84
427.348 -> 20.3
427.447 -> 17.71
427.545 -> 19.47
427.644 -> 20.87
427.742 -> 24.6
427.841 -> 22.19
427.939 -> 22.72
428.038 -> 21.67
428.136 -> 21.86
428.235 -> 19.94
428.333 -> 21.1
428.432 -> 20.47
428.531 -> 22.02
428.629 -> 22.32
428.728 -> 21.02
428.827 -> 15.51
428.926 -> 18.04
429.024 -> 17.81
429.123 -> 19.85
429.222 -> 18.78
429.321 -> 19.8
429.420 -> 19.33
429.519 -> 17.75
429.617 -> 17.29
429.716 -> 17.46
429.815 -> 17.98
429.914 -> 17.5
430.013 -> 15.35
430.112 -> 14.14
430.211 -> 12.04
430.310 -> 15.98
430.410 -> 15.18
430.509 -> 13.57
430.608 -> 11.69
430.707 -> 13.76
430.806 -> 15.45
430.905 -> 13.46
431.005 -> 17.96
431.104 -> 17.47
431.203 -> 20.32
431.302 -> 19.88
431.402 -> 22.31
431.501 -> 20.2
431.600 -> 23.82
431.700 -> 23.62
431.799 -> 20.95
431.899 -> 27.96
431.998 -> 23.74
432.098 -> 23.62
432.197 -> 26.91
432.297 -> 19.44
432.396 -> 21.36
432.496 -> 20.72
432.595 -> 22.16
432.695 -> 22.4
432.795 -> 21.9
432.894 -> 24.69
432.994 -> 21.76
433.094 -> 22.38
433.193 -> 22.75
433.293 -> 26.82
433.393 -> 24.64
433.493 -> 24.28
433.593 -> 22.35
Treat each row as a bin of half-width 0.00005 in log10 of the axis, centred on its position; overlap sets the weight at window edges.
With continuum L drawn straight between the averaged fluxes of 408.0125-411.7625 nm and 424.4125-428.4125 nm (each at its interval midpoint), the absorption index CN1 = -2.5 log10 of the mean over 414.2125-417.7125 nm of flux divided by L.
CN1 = 0.06 mag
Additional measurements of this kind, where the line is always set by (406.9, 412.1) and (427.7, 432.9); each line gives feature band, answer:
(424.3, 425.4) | -0.06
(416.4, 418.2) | 0.03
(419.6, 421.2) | -0.02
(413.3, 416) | 0.02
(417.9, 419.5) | 0.00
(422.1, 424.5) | -0.06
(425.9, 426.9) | -0.09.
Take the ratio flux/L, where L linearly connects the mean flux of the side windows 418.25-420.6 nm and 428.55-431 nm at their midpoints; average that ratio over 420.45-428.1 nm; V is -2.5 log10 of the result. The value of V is -0.14 mag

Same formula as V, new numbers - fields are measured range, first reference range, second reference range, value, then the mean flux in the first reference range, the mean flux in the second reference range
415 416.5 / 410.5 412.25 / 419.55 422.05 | 0.03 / 19.7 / 20.3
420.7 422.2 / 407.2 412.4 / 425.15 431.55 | -0.06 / 19.7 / 19.2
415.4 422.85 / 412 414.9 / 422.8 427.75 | 0.03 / 19.5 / 21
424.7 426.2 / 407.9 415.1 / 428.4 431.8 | -0.15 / 19.7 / 17.9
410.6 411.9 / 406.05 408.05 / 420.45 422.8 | -0.03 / 18.9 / 20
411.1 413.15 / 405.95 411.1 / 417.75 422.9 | -0.03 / 19.4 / 19.8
